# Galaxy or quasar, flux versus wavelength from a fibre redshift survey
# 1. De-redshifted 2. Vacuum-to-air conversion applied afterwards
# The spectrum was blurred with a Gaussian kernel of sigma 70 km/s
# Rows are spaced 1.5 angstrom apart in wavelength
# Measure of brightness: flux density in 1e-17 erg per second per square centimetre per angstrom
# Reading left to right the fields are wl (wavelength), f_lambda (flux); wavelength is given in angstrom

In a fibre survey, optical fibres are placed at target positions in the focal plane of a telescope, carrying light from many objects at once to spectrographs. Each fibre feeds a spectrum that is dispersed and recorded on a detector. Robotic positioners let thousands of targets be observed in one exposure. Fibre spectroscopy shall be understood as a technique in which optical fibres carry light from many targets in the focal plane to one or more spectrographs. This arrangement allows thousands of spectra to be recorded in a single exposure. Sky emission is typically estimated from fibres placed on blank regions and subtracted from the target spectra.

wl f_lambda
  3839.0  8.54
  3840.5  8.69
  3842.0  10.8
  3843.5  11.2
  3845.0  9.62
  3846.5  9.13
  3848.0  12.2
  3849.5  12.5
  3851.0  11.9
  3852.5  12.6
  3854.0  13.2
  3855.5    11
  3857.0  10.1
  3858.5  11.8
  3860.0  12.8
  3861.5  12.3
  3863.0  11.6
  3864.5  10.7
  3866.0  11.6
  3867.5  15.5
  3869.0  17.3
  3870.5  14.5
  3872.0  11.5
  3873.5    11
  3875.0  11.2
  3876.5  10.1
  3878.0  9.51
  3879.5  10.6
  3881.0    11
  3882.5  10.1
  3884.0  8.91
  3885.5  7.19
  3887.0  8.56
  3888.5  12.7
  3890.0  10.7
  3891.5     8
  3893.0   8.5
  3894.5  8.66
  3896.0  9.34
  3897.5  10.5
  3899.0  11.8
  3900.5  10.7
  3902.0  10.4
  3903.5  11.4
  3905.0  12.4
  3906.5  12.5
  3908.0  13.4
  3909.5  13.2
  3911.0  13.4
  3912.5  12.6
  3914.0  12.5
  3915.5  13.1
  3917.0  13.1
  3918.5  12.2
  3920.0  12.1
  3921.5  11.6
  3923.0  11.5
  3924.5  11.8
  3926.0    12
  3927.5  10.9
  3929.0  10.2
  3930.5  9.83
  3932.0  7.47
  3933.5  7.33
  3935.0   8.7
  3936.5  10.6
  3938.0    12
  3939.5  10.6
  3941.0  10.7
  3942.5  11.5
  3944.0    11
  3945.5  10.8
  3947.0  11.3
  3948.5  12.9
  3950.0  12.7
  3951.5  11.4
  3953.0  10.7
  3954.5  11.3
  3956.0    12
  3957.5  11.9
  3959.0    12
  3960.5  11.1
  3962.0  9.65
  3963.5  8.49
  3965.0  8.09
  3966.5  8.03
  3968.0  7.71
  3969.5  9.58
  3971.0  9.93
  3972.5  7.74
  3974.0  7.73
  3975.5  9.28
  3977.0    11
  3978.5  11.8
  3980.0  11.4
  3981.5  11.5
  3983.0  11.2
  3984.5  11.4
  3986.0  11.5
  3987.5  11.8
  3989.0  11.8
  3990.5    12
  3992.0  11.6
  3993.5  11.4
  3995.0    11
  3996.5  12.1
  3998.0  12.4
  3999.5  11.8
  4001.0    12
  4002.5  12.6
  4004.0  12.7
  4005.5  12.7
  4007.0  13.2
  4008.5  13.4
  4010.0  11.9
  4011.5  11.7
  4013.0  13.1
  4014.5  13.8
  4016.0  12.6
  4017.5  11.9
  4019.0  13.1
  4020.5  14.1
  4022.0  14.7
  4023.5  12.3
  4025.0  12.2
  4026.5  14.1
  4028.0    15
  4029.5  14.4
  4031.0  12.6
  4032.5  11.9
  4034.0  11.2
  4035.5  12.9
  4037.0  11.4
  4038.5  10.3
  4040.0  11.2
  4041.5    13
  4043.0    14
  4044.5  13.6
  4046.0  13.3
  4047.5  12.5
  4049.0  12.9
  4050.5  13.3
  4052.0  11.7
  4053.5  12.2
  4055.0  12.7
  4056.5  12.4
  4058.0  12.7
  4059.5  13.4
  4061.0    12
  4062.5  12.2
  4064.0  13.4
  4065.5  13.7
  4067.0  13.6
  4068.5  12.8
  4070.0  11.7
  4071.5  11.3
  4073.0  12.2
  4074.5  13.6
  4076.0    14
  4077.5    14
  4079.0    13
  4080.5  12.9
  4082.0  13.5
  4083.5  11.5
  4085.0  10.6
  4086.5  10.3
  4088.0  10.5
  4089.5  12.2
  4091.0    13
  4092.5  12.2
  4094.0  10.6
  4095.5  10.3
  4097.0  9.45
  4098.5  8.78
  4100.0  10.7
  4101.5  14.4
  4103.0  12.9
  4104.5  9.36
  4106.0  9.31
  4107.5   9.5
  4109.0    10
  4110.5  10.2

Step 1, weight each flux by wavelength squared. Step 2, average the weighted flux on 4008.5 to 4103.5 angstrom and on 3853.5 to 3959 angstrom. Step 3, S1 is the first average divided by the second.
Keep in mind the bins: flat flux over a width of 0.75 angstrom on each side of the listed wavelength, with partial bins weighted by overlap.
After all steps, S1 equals 1.19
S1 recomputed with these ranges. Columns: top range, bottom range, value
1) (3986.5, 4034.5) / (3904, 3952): 1.14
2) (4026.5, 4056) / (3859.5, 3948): 1.22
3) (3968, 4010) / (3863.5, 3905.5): 1.10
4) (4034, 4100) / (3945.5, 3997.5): 1.19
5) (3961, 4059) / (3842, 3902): 1.15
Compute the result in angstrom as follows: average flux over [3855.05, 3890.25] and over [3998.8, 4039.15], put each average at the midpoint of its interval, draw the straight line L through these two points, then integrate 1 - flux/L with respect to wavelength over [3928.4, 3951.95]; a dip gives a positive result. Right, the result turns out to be 2.8 angstrom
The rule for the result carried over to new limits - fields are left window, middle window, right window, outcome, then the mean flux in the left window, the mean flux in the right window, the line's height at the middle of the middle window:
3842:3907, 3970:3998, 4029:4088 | 2.43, 11.1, 12.5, 12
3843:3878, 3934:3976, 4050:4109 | 5.69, 11.9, 12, 11.9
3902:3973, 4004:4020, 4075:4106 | -2.02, 11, 11.7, 11.3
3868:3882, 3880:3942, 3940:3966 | 3.43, 11.9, 11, 11.5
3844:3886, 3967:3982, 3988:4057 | 3.12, 11.5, 12.6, 12.3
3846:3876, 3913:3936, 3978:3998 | 1.84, 12.2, 11.6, 11.9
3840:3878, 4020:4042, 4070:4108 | -2.03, 11.8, 11.6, 11.7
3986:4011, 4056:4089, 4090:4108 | -3.75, 12.1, 10.9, 11.2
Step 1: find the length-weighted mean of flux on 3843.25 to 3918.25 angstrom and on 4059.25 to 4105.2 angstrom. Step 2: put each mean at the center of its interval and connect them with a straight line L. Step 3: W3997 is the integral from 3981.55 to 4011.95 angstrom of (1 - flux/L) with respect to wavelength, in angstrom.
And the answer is -0.6 angstrom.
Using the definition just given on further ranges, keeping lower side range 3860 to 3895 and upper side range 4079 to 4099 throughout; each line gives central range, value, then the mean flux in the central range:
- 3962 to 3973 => 2.50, 8.61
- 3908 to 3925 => -2.24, 12.5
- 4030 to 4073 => -4.75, 12.5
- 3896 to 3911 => -0.99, 11.8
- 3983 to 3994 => -0.45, 11.6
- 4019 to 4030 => -2.50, 13.8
